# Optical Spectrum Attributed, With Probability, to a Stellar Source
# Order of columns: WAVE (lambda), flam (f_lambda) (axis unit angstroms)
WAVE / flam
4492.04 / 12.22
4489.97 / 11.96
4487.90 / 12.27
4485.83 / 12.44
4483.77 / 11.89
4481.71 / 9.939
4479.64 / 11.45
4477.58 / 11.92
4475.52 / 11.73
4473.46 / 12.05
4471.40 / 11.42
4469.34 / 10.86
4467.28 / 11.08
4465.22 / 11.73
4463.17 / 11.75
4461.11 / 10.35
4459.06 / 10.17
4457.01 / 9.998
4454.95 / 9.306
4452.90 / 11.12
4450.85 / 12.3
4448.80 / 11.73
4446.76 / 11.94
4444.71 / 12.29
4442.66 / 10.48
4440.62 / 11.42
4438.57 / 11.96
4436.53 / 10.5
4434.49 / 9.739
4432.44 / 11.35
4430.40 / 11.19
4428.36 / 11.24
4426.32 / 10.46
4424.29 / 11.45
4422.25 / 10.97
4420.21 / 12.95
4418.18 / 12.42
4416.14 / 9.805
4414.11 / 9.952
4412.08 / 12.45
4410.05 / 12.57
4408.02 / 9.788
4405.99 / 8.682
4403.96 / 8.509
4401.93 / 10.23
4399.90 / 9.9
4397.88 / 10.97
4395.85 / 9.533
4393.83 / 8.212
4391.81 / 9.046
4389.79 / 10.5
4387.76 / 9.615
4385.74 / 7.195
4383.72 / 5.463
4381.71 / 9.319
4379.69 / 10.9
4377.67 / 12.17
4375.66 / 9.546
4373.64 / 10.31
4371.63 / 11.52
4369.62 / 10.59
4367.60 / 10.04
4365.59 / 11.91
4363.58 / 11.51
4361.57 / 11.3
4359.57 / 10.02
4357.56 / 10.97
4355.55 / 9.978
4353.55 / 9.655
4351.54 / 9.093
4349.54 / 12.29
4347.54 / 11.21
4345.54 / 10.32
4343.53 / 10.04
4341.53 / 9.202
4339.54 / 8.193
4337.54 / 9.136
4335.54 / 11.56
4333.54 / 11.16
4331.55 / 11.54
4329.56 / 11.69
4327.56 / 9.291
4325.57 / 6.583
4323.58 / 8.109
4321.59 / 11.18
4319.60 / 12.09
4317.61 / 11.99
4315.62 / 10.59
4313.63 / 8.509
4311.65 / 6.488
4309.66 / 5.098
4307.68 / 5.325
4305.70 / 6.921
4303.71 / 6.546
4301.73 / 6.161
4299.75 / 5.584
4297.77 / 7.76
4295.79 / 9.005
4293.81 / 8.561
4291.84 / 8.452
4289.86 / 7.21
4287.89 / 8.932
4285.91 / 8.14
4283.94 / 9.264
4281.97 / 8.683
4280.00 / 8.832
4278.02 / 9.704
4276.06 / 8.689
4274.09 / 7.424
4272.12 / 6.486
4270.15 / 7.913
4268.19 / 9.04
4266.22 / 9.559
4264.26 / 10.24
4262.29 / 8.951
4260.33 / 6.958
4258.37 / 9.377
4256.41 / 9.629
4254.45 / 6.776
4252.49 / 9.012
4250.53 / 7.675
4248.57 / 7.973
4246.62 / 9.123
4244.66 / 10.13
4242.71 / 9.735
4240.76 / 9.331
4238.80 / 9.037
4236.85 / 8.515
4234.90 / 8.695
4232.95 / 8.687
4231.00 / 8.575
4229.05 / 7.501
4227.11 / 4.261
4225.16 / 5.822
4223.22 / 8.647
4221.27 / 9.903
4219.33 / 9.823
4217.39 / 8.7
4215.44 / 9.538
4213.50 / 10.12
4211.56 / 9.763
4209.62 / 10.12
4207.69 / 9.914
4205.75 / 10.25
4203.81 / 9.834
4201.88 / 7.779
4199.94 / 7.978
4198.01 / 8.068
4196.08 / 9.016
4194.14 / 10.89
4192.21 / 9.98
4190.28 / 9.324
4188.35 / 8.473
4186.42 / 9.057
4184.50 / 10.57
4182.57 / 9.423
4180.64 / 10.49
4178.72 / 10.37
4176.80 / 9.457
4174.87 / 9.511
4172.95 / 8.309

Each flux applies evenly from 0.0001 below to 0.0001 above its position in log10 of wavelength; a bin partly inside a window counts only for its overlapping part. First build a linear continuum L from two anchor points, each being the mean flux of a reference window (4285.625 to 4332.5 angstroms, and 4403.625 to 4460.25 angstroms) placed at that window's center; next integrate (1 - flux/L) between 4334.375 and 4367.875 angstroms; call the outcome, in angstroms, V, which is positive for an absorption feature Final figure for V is -3.9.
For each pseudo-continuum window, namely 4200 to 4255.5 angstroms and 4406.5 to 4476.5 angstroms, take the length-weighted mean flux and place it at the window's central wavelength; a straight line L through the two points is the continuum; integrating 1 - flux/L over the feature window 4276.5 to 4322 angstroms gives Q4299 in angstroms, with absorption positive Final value 6.1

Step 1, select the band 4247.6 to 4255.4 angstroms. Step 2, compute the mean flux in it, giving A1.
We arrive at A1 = 7.86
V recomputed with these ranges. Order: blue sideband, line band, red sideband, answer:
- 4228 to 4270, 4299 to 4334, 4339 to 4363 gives 4.3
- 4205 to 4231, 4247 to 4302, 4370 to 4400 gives 4.5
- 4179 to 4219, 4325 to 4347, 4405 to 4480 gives 0.9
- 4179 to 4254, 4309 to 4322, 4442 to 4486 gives 0.6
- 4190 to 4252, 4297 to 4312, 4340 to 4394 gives 5.3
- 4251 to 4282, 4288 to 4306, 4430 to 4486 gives 3.1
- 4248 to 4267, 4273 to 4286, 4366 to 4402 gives 0.2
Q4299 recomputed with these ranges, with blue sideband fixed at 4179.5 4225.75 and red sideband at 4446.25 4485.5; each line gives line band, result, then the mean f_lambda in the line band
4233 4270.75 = 3.4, 8.83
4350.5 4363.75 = 0.2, 10.3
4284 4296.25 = 1.9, 8.43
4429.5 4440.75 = 0.0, 11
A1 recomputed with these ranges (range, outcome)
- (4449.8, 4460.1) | 10.6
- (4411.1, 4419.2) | 11.2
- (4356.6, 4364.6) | 11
